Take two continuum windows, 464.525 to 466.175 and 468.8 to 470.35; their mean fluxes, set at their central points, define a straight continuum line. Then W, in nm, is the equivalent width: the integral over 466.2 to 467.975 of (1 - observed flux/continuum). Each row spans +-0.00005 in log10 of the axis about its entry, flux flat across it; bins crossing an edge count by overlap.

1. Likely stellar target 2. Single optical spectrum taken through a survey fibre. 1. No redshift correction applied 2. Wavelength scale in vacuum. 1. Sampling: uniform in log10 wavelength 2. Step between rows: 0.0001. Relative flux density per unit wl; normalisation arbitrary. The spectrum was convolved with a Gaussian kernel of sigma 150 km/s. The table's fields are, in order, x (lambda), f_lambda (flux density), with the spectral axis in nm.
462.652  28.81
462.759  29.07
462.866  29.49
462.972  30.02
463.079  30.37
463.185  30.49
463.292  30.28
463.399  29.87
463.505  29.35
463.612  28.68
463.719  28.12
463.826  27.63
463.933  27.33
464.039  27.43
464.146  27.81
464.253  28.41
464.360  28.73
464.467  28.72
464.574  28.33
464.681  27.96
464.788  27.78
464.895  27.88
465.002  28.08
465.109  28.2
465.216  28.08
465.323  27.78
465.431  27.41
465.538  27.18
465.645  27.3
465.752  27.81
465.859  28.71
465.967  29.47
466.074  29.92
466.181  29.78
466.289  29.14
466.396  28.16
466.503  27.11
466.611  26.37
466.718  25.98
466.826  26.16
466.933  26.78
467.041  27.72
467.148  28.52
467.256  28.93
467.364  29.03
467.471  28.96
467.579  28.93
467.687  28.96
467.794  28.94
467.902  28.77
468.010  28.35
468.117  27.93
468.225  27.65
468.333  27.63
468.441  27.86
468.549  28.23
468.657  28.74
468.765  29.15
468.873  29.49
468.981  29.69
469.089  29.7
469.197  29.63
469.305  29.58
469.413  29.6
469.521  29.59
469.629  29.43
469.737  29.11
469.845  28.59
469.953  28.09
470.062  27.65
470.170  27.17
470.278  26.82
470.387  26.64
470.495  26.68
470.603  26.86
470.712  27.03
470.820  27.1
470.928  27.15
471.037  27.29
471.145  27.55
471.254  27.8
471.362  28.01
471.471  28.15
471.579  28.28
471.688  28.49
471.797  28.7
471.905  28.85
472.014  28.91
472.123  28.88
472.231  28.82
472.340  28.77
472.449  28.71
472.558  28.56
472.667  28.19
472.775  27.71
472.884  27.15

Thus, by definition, 0.02 nm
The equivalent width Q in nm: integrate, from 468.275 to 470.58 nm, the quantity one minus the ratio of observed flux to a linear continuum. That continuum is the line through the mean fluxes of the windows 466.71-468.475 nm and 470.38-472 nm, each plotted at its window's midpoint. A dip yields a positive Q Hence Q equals -0.05 nm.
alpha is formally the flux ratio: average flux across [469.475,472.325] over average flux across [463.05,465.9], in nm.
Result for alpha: 0.99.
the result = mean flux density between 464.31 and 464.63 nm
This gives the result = 28.6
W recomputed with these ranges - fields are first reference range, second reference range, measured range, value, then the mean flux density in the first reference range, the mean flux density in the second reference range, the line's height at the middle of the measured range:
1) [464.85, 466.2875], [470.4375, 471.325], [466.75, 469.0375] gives -0.05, 28.3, 27.2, 27.8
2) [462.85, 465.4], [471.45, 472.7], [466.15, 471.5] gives 0.08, 28.6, 28.6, 28.6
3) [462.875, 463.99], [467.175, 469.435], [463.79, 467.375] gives 0.13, 29.2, 28.8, 29.1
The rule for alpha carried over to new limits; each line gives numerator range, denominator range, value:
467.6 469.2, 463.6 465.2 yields 1.02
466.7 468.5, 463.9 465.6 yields 1.01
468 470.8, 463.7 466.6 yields 1.01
